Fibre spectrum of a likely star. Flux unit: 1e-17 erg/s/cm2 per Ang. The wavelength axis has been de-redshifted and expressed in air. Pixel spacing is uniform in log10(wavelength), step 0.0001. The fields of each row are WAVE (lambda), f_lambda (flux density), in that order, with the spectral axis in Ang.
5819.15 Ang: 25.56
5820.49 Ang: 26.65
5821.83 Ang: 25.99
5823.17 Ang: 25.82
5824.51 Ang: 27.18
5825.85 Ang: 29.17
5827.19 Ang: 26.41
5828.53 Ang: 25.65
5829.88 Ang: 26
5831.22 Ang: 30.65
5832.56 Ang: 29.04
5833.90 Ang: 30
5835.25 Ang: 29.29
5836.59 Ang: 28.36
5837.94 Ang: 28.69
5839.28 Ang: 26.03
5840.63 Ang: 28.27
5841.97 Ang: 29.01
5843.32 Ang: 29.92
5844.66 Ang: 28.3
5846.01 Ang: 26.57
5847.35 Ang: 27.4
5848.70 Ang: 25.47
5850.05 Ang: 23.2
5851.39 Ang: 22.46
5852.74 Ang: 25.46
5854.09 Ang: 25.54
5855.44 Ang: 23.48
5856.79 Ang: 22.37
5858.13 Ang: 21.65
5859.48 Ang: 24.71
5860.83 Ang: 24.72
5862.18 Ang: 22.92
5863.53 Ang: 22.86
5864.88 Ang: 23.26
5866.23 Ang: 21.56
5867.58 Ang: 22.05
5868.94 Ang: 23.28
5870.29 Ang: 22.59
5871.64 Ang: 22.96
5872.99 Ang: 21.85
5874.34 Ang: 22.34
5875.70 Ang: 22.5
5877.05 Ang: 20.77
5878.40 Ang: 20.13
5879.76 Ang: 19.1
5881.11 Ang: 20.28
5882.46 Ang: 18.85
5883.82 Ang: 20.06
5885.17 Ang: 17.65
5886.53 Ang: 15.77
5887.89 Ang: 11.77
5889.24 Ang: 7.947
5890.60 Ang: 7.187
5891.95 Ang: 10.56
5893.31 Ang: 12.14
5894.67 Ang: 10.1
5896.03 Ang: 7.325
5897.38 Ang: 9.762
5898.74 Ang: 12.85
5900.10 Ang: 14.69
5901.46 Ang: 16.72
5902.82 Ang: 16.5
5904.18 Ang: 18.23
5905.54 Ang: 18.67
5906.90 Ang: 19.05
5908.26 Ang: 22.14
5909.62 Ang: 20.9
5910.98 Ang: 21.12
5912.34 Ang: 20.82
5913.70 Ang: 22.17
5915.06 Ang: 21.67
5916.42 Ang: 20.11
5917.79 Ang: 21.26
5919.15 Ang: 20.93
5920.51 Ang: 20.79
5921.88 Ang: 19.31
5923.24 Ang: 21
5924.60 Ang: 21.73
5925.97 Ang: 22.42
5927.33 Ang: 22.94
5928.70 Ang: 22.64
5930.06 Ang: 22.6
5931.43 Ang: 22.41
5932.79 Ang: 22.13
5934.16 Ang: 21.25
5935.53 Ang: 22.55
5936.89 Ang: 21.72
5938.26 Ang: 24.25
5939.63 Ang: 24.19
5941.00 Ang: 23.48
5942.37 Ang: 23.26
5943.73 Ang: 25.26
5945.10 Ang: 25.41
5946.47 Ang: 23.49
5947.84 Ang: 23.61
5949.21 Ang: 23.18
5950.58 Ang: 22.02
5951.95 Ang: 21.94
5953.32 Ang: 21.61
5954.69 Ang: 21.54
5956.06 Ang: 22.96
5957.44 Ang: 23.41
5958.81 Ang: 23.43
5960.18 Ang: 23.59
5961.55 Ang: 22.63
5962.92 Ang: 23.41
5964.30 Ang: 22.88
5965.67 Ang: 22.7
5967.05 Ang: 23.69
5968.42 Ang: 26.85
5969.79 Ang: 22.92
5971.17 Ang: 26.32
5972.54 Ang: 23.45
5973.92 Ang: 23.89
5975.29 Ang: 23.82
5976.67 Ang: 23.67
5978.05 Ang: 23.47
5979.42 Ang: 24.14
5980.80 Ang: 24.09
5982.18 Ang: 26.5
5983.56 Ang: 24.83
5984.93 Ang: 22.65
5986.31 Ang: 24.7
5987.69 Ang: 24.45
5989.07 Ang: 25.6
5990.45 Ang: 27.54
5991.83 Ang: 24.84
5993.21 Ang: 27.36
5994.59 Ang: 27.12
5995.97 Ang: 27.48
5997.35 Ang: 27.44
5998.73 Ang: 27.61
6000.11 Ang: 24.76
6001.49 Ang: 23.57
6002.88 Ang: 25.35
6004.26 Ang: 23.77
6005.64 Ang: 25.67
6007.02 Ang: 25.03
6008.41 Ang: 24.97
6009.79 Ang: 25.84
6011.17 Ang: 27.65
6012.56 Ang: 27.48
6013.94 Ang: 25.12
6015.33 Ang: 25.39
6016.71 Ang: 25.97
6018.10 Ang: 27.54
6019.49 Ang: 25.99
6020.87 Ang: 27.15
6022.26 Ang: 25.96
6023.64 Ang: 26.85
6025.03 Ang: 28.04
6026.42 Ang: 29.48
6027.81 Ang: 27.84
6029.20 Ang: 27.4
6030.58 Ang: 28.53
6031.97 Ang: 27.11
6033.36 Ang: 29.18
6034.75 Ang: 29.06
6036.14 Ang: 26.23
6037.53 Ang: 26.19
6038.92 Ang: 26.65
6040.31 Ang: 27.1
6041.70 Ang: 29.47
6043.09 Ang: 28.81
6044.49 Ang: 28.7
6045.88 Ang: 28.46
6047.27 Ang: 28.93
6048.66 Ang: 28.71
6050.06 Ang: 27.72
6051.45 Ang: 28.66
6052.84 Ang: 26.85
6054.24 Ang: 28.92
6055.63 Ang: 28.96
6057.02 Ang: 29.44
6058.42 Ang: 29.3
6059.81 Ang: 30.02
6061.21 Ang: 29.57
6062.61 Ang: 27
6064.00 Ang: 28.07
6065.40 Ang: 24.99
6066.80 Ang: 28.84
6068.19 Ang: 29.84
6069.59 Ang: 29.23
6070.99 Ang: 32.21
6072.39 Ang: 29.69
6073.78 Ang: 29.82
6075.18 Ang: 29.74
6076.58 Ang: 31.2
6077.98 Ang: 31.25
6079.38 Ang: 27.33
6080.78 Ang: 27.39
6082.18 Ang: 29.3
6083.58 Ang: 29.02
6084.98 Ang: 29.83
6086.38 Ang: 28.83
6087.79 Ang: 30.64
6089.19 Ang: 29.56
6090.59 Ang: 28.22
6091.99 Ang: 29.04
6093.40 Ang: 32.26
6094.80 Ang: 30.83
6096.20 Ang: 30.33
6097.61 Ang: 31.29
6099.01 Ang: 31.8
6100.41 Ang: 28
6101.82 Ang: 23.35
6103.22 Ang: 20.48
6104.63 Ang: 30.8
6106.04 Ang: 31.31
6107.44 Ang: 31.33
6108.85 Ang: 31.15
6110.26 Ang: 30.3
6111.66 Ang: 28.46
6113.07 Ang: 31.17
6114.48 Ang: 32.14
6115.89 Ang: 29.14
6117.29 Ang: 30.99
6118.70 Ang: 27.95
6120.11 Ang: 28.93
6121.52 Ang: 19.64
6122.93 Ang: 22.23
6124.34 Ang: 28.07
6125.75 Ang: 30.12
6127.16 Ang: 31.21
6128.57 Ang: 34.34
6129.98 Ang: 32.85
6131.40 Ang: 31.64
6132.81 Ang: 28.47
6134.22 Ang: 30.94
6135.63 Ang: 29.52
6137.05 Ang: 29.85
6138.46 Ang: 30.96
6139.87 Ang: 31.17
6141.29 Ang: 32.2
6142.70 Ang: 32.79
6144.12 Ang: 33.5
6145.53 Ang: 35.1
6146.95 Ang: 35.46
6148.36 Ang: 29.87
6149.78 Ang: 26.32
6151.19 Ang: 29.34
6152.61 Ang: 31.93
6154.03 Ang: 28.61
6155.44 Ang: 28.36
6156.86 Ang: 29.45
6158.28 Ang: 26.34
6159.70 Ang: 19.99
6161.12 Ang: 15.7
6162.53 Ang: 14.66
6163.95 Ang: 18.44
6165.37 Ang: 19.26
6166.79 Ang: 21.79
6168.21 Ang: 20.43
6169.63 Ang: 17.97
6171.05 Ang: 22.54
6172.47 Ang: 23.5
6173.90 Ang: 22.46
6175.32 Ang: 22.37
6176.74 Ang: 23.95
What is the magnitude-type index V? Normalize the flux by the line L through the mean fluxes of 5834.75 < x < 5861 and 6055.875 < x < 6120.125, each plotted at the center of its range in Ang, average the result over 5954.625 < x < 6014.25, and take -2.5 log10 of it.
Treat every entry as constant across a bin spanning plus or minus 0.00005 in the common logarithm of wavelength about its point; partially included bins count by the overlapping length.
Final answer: 0.13 mag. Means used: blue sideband 26.1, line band 24.8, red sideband 29.4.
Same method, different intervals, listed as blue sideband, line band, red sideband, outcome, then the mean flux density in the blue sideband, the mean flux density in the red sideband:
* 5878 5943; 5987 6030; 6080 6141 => -0.10 mag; 18.6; 29.4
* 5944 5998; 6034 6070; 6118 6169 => -0.10 mag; 24.2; 27.7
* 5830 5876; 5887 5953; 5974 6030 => 0.30 mag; 25.3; 25.8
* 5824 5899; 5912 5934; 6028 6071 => 0.12 mag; 22.1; 28.3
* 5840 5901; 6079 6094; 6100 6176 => -0.12 mag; 20.3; 27.5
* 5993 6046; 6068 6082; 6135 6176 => -0.12 mag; 26.9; 26.2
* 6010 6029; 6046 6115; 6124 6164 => -0.05 mag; 26.9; 29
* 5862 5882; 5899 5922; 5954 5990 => 0.16 mag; 21.8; 23.9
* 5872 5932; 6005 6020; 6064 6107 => -0.05 mag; 18.2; 29.2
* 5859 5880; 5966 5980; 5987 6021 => 0.04 mag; 22.4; 26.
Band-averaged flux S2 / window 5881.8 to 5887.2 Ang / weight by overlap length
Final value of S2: 18.1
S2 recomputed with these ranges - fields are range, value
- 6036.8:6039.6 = 26.4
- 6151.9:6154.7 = 30.2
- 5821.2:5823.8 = 25.9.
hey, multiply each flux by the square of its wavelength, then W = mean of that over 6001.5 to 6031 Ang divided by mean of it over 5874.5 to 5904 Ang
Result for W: 1.83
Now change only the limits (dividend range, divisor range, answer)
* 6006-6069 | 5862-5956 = 1.45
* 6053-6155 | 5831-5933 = 1.51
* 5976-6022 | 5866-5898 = 1.57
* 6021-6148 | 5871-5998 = 1.44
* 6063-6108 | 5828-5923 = 1.48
